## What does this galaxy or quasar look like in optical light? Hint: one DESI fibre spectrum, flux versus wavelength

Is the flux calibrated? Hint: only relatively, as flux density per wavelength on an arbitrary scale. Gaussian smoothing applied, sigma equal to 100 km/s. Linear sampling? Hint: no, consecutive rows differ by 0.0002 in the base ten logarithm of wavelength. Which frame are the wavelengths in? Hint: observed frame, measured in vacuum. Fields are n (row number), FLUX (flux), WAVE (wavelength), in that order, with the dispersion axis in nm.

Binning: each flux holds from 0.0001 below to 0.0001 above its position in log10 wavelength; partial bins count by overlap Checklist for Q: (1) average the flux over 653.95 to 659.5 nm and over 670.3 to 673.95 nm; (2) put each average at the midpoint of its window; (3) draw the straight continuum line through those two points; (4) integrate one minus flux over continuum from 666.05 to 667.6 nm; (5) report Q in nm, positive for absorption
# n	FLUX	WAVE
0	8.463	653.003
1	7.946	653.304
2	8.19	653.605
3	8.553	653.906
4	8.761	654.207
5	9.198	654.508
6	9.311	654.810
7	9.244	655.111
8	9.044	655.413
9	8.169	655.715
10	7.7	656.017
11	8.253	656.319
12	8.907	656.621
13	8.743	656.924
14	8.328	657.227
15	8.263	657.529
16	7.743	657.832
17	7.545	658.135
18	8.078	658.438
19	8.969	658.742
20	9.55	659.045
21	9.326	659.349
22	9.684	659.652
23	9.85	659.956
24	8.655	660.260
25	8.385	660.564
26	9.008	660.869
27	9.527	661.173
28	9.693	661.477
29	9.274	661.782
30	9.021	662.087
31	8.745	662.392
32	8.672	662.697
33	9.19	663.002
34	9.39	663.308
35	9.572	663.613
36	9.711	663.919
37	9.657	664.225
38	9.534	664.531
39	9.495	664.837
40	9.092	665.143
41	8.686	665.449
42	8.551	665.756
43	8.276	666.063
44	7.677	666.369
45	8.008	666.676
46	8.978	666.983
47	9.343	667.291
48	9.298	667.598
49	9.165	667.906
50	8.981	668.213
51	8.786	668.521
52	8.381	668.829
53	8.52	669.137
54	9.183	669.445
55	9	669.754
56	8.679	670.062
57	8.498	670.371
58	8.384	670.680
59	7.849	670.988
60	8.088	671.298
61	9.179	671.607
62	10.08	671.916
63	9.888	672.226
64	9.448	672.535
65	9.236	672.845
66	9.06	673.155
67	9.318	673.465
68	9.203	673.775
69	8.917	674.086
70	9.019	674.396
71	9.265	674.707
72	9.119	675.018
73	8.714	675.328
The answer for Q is 0.06 nm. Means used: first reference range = 8.62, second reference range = 9.03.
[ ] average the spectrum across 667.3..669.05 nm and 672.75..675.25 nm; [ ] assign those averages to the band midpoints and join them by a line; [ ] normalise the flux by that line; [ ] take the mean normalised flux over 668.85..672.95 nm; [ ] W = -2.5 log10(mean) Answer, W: 0.02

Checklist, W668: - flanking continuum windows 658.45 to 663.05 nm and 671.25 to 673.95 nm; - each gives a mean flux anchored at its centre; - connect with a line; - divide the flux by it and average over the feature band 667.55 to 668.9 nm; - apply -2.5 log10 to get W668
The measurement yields 0.04 mag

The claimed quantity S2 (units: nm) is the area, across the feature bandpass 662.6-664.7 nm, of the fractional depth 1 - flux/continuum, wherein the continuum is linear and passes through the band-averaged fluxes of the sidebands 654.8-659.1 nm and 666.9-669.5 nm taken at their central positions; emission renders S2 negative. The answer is -0.16 nm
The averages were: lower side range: 8.47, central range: 9.41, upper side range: 8.95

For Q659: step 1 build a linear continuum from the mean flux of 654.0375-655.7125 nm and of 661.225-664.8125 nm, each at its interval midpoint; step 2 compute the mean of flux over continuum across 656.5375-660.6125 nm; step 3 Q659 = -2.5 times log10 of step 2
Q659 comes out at 0.05 mag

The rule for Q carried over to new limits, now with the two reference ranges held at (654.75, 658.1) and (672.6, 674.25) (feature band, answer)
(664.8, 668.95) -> 0.07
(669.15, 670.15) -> 0.01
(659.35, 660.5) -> -0.09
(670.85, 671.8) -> 0.07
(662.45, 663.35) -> -0.03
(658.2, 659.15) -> -0.02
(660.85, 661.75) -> -0.08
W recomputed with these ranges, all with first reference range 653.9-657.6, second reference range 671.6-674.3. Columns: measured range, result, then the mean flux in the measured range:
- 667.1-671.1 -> 0.05 mag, 8.79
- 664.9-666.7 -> 0.08 mag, 8.47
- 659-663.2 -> -0.04 mag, 9.18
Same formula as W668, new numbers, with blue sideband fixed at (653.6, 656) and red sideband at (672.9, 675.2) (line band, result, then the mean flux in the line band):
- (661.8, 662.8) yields 0.005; 8.88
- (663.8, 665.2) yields -0.066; 9.52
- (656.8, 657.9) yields 0.068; 8.3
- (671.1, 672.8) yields -0.023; 9.29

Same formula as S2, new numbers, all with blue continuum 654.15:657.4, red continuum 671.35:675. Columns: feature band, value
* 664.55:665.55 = -0.02 nm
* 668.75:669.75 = 0.04 nm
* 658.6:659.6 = -0.06 nm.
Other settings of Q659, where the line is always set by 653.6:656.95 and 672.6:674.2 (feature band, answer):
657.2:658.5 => 0.10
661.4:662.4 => -0.04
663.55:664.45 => -0.08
